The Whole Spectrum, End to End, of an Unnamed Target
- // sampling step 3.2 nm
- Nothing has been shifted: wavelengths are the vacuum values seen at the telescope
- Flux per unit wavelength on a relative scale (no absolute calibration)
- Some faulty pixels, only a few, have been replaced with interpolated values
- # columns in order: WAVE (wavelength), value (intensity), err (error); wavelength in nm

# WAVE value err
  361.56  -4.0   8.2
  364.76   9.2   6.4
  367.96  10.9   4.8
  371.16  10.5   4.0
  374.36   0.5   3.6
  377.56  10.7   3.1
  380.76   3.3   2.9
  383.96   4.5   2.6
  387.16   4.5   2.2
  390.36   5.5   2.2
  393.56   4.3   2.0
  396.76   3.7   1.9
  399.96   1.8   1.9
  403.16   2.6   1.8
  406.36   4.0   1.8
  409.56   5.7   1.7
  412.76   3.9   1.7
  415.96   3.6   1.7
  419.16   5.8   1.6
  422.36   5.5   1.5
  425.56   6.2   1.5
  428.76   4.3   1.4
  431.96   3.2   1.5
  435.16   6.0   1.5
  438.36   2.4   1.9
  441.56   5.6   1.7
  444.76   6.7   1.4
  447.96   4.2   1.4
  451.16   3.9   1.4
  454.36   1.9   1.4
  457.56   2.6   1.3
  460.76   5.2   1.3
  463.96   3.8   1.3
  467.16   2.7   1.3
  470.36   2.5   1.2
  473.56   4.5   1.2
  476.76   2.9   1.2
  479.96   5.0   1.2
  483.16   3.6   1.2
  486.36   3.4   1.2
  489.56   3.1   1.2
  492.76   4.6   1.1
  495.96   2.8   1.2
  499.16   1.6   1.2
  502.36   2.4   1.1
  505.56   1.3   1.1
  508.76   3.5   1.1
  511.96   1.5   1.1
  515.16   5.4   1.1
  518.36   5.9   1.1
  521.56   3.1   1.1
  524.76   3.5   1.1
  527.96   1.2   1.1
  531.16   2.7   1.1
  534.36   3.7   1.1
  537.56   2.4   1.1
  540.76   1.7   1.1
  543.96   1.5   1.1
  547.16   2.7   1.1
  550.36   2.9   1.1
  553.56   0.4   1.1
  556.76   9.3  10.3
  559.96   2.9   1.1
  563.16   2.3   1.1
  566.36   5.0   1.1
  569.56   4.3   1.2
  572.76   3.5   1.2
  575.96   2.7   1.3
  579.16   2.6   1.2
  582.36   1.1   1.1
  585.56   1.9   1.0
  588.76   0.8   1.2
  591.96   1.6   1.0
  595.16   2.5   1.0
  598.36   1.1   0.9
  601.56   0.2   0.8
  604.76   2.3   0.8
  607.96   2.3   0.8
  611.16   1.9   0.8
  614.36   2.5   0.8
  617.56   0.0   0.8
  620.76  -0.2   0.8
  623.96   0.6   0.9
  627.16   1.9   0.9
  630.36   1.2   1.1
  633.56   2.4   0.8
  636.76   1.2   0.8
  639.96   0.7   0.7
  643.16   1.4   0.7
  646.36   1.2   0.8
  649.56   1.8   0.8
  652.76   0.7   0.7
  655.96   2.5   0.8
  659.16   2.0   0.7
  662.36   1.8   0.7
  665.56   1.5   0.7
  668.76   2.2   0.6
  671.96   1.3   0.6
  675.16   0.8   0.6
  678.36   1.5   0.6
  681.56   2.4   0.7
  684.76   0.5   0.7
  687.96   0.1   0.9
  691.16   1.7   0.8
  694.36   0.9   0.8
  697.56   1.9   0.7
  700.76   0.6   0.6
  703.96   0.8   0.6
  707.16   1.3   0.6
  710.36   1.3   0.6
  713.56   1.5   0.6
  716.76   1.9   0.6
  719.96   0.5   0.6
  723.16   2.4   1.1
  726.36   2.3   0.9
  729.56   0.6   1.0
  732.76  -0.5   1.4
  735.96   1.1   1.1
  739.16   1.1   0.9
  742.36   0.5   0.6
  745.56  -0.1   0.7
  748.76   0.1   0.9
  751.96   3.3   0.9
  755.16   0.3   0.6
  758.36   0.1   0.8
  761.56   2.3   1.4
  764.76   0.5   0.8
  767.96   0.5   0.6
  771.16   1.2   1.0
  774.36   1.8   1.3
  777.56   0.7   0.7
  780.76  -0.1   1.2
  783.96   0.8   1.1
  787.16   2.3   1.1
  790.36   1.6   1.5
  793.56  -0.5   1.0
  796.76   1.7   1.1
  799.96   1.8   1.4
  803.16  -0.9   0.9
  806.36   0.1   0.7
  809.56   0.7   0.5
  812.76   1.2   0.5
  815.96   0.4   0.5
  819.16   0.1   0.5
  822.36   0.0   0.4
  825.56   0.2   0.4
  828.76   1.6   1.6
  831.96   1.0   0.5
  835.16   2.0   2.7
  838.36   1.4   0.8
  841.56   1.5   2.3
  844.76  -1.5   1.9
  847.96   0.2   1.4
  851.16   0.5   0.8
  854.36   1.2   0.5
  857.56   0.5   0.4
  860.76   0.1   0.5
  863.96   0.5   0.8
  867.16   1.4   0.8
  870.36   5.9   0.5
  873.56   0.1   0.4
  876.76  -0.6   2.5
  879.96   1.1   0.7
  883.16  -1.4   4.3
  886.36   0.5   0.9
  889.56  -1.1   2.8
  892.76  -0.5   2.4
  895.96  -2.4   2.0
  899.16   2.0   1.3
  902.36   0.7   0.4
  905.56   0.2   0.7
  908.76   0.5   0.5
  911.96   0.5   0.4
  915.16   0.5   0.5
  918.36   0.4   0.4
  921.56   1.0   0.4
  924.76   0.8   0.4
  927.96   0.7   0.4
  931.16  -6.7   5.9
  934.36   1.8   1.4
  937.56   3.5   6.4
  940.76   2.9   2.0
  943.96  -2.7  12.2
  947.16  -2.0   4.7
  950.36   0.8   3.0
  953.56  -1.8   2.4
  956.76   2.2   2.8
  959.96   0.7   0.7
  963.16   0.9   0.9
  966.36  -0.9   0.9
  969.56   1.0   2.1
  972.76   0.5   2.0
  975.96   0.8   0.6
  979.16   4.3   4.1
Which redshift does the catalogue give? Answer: 1.332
